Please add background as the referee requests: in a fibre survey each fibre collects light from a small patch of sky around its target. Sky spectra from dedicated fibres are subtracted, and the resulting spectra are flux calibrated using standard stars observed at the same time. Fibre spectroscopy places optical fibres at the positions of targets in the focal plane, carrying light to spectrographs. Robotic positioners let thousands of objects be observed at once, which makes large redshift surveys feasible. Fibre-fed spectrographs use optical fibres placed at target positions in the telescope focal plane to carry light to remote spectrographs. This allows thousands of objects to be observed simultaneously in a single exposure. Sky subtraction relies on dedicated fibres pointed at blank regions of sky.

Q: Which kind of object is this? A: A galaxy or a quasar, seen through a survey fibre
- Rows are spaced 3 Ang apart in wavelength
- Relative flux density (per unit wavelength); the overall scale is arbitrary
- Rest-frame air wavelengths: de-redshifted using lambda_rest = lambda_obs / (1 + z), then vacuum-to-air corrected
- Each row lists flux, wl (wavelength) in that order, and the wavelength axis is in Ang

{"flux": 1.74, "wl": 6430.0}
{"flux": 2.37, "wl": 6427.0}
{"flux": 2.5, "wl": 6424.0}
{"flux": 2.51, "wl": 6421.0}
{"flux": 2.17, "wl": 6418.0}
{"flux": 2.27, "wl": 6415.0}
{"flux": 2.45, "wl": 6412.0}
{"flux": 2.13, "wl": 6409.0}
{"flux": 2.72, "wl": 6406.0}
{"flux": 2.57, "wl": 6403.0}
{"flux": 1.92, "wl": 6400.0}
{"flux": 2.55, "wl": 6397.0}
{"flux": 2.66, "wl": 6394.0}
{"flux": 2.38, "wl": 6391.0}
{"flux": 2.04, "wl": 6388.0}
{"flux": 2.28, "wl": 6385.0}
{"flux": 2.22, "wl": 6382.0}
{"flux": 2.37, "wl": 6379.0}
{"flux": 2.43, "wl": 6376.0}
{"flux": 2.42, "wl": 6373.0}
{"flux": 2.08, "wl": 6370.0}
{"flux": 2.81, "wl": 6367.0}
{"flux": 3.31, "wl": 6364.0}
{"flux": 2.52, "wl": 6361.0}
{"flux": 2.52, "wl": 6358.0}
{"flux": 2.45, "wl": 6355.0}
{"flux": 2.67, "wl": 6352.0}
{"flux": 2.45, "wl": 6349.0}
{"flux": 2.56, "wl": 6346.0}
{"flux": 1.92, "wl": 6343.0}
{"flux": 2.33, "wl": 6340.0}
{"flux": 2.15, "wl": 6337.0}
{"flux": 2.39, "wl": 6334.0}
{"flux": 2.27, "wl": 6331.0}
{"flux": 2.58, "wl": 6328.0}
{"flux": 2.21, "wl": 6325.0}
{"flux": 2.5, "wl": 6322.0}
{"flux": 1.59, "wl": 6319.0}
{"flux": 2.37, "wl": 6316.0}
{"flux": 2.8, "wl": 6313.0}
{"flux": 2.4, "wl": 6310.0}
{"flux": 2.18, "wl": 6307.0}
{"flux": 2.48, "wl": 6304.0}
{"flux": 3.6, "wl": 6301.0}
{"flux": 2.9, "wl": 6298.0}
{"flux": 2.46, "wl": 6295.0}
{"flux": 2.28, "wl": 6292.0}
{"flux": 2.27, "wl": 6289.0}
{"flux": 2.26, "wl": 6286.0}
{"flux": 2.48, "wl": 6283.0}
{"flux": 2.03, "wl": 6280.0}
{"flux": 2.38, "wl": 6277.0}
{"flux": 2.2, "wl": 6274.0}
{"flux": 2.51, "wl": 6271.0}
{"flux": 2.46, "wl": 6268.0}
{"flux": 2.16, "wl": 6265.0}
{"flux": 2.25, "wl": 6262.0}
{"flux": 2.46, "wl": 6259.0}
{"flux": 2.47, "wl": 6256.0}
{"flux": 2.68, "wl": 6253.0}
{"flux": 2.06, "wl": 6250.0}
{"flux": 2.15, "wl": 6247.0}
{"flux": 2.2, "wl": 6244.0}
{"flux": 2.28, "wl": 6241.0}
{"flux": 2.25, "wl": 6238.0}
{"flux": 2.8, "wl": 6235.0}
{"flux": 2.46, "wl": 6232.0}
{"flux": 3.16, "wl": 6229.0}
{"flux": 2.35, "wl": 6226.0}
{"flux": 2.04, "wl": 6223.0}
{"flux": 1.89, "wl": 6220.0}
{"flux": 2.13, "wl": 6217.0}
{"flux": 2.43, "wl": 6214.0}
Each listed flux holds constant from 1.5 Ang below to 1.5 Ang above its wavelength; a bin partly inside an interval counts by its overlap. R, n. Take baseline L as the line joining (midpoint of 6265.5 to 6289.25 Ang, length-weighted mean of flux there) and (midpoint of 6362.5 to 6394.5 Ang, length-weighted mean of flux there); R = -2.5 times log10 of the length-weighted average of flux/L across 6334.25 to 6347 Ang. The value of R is 0.074 mag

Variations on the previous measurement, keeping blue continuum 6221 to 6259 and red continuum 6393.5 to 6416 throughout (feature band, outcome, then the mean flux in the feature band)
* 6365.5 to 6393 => 0.03 mag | 2.34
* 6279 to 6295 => 0.05 mag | 2.29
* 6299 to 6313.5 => -0.12 mag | 2.69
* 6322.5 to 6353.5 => 0.02 mag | 2.36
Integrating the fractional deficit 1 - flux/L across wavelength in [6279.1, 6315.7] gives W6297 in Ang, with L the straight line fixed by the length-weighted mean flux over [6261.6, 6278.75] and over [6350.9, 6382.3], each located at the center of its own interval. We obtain -2.0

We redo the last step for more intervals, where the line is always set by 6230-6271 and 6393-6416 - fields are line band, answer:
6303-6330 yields 0.5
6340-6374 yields -1.6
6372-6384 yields 0.2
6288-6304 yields -2.1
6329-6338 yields 0.4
